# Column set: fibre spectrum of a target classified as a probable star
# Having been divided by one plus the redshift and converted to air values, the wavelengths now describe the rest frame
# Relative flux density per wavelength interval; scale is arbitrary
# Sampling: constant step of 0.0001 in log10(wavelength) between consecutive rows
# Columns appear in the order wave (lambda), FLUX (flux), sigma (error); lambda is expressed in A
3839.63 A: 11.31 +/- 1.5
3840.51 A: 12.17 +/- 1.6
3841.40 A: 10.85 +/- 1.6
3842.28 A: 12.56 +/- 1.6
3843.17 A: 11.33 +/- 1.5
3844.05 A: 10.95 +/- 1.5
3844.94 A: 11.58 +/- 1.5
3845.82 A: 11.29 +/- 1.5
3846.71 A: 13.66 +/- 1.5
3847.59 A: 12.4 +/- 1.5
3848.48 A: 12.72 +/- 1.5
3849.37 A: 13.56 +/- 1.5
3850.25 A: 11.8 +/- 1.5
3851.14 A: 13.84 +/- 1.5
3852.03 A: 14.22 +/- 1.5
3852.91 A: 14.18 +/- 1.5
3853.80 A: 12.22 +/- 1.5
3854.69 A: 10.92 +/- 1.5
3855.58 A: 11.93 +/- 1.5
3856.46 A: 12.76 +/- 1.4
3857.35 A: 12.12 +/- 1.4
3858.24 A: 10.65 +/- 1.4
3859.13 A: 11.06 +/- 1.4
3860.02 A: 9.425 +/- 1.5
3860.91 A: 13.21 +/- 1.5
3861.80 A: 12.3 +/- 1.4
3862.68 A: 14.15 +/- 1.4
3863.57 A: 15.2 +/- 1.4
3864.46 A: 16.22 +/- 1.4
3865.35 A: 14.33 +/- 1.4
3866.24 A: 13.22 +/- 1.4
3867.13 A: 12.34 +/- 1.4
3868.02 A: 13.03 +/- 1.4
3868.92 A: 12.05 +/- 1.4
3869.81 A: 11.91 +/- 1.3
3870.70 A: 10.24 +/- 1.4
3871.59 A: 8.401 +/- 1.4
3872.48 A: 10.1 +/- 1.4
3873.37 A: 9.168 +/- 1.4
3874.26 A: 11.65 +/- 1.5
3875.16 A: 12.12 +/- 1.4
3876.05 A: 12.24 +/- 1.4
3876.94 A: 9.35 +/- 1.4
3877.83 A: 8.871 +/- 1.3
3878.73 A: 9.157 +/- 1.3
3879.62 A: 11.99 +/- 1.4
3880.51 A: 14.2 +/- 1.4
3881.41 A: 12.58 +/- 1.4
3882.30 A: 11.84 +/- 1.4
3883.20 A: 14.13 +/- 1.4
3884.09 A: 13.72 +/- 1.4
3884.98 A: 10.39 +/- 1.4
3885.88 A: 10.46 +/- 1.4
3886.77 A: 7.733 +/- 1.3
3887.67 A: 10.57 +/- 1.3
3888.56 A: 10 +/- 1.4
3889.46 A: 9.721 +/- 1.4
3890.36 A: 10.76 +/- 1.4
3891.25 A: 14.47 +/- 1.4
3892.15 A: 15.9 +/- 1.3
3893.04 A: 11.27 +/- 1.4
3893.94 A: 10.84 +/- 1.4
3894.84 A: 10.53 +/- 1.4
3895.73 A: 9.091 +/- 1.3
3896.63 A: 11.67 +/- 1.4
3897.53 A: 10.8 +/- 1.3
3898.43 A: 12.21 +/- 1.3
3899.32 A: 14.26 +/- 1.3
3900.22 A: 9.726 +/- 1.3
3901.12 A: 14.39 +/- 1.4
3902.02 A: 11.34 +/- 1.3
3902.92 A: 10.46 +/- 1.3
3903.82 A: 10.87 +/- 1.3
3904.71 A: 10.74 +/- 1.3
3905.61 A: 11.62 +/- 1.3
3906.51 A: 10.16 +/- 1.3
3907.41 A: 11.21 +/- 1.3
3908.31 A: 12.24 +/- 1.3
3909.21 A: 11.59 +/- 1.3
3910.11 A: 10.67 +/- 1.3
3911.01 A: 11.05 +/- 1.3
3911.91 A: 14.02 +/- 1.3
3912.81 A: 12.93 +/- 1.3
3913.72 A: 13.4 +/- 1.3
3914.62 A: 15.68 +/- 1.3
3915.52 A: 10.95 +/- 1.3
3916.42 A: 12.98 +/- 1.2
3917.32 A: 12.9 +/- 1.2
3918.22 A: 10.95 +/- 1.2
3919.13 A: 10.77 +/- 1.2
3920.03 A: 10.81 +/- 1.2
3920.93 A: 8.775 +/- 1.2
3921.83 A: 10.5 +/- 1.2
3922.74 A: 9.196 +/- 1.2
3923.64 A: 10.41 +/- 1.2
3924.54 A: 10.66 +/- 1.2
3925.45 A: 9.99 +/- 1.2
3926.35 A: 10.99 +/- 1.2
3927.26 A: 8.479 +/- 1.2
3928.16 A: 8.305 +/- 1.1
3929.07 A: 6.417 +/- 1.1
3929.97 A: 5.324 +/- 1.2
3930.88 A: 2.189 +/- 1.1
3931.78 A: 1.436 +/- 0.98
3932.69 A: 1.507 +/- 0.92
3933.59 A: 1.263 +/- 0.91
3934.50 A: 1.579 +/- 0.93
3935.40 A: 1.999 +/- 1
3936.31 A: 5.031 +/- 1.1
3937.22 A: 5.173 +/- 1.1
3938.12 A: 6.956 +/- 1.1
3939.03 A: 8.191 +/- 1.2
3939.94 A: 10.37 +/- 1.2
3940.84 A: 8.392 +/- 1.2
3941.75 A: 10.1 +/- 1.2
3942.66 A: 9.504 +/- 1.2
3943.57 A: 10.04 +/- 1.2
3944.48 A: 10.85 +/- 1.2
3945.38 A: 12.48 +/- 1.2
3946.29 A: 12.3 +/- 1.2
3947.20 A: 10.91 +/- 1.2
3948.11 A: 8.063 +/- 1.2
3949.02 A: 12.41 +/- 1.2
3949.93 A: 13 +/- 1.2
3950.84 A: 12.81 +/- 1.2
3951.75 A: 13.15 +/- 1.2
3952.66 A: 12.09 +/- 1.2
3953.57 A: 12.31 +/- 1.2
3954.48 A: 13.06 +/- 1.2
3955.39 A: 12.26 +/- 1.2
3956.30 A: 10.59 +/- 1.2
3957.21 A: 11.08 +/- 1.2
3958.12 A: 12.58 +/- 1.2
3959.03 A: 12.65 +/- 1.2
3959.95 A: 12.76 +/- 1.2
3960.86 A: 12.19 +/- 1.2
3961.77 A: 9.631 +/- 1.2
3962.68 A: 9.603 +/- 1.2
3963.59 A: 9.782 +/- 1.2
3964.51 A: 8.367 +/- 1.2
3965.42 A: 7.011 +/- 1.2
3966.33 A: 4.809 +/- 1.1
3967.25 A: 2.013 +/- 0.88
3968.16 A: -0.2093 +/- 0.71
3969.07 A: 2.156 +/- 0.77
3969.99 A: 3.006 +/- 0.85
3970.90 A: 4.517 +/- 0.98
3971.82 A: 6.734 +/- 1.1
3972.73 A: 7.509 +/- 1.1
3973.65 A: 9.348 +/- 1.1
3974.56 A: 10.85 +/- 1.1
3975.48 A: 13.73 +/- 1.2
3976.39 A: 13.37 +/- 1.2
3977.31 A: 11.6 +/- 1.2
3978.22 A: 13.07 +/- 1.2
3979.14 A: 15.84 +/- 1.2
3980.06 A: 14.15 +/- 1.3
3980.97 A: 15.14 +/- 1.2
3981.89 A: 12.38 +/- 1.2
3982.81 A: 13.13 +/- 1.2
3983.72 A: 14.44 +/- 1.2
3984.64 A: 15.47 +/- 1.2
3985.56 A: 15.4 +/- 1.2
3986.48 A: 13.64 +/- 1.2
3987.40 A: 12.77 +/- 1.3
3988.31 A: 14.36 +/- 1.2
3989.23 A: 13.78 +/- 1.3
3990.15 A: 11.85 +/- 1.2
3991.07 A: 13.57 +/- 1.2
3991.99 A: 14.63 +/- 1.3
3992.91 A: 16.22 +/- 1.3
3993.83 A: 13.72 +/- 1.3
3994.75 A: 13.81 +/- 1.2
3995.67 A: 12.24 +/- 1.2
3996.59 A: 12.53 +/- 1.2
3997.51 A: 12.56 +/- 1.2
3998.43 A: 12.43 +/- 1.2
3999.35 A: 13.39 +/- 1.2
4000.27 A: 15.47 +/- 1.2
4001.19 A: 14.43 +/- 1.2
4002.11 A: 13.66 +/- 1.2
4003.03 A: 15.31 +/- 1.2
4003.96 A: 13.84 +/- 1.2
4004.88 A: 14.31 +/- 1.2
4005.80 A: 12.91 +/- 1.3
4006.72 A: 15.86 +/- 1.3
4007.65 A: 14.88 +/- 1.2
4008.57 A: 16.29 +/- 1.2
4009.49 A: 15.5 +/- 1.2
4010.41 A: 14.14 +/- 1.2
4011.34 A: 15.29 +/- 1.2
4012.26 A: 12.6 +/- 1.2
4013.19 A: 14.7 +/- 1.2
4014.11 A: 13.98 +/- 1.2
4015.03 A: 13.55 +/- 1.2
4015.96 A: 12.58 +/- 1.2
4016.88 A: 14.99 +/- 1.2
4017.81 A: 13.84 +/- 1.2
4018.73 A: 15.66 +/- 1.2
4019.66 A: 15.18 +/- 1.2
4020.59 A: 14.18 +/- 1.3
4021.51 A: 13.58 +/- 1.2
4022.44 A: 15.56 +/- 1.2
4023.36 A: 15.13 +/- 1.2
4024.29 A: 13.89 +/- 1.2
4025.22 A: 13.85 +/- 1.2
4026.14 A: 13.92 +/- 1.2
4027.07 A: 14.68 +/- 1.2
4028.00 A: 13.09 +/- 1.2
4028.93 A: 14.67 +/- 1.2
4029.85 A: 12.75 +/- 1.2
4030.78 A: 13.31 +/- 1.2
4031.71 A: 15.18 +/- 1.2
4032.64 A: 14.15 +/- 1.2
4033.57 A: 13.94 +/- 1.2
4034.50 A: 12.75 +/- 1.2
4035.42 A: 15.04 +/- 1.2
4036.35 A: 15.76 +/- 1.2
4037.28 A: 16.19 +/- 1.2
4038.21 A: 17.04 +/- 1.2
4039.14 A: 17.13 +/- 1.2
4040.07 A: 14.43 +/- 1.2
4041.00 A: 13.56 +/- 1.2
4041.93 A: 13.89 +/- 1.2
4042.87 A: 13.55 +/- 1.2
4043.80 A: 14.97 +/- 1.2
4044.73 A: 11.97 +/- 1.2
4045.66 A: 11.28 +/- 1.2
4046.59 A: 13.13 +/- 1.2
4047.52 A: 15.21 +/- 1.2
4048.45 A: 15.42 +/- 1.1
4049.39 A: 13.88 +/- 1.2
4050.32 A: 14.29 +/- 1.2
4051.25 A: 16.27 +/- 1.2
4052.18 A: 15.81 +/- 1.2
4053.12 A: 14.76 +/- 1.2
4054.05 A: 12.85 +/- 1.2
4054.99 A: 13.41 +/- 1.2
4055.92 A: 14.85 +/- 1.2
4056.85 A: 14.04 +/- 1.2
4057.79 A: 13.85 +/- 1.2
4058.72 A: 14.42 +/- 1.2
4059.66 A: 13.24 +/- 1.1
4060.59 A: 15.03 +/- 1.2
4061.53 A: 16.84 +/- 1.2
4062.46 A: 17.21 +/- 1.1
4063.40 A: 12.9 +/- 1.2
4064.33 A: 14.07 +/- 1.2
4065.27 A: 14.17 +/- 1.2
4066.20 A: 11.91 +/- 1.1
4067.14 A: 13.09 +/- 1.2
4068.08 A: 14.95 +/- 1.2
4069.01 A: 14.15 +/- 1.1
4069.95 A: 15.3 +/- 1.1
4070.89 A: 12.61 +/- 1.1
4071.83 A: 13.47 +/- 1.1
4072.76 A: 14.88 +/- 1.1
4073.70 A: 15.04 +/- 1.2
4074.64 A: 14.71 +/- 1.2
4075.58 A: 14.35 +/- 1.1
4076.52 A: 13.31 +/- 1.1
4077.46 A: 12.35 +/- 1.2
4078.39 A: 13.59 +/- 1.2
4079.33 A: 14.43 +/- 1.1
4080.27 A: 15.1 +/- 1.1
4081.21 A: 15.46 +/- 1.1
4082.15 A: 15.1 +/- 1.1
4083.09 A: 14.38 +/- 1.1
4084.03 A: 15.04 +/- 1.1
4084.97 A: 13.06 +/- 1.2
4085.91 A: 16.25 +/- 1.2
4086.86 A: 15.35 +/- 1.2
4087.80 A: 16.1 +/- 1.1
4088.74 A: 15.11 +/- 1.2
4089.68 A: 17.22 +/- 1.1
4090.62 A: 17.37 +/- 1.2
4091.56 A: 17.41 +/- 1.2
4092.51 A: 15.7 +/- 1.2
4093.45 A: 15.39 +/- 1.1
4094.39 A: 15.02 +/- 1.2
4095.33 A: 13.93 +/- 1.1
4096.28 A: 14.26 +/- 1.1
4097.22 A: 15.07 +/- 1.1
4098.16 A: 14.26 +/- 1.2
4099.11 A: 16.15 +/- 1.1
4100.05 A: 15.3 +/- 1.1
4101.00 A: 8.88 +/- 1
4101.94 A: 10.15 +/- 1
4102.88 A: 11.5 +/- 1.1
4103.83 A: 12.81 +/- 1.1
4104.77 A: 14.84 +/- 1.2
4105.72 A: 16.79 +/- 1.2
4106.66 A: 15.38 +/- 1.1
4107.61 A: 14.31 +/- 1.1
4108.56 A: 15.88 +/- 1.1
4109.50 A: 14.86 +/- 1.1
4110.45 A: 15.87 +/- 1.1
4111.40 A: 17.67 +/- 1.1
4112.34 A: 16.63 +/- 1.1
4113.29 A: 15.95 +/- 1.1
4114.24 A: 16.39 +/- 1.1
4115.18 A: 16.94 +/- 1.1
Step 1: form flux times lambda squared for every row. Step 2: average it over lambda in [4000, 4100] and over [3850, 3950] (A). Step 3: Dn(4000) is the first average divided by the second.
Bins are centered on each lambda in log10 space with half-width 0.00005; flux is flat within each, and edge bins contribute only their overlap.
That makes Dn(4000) 1.5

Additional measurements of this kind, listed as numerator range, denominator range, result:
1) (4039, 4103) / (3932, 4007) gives 1.40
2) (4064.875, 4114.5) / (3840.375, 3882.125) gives 1.37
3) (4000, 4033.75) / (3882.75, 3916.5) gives 1.30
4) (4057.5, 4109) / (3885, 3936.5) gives 1.59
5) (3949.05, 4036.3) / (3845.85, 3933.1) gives 1.19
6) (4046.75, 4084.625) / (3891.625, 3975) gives 1.60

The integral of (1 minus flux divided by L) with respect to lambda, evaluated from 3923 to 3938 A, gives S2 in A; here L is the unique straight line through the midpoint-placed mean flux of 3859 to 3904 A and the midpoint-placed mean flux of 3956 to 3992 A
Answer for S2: 7.3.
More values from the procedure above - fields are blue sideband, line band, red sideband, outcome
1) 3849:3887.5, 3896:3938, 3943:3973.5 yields 4.6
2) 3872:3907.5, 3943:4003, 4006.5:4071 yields 7.1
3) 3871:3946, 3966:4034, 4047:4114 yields -1.6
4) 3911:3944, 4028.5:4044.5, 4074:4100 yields -2.0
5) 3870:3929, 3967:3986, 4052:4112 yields 3.6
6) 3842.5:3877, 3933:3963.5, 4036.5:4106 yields 7.7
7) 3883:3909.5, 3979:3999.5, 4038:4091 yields -1.0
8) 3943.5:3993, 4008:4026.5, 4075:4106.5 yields -2.9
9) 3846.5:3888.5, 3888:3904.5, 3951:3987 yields 0.0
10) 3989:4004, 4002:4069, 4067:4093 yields -0.6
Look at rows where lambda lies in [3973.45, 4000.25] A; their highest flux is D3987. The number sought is 16.22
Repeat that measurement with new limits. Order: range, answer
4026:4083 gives 17.21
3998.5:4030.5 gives 16.29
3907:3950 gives 15.68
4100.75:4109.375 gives 16.79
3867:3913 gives 15.9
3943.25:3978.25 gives 13.73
